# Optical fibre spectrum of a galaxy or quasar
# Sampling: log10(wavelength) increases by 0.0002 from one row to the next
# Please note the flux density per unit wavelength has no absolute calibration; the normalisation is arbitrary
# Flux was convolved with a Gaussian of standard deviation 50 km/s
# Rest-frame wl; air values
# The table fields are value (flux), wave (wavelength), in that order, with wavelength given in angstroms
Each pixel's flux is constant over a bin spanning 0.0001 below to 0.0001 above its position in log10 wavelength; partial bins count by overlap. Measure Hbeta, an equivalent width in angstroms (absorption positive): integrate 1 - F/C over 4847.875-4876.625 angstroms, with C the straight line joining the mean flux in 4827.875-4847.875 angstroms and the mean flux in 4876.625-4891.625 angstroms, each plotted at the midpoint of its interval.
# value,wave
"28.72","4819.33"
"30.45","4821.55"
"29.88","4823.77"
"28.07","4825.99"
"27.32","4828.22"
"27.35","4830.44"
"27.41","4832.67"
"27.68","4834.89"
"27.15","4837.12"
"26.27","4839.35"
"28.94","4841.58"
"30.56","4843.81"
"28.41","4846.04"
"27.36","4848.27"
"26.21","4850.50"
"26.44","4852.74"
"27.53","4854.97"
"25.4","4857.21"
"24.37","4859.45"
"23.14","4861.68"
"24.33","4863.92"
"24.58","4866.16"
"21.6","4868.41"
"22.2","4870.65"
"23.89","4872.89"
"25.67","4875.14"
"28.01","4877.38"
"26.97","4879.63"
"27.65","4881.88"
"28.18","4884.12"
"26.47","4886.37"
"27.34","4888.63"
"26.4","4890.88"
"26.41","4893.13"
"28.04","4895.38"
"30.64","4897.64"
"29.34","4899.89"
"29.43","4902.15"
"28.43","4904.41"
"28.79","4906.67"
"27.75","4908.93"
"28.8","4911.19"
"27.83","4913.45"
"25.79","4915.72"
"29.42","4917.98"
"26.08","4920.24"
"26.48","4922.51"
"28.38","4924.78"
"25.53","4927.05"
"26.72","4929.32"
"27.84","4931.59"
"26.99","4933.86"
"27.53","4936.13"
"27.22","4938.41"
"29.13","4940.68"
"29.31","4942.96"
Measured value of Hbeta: 2.90 angstroms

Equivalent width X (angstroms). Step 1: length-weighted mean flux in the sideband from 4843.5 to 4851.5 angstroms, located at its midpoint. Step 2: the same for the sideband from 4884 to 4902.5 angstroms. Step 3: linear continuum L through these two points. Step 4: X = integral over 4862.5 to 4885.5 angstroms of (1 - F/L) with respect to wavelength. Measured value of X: 2.2 angstroms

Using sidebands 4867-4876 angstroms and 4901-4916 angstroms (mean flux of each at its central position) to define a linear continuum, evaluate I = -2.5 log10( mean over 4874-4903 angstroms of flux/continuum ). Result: -0.09 mag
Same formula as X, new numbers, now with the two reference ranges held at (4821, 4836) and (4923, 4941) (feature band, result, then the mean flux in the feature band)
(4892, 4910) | -0.67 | 28.6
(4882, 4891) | 0.15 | 27.2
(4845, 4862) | 1.08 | 26.2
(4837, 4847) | -0.10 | 28.4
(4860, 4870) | 1.61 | 23.4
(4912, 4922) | 0.06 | 27.3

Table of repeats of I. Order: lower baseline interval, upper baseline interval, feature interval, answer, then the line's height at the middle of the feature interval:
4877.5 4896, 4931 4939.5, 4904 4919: -0.03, 27.3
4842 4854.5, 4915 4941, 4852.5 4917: 0.04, 27.6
